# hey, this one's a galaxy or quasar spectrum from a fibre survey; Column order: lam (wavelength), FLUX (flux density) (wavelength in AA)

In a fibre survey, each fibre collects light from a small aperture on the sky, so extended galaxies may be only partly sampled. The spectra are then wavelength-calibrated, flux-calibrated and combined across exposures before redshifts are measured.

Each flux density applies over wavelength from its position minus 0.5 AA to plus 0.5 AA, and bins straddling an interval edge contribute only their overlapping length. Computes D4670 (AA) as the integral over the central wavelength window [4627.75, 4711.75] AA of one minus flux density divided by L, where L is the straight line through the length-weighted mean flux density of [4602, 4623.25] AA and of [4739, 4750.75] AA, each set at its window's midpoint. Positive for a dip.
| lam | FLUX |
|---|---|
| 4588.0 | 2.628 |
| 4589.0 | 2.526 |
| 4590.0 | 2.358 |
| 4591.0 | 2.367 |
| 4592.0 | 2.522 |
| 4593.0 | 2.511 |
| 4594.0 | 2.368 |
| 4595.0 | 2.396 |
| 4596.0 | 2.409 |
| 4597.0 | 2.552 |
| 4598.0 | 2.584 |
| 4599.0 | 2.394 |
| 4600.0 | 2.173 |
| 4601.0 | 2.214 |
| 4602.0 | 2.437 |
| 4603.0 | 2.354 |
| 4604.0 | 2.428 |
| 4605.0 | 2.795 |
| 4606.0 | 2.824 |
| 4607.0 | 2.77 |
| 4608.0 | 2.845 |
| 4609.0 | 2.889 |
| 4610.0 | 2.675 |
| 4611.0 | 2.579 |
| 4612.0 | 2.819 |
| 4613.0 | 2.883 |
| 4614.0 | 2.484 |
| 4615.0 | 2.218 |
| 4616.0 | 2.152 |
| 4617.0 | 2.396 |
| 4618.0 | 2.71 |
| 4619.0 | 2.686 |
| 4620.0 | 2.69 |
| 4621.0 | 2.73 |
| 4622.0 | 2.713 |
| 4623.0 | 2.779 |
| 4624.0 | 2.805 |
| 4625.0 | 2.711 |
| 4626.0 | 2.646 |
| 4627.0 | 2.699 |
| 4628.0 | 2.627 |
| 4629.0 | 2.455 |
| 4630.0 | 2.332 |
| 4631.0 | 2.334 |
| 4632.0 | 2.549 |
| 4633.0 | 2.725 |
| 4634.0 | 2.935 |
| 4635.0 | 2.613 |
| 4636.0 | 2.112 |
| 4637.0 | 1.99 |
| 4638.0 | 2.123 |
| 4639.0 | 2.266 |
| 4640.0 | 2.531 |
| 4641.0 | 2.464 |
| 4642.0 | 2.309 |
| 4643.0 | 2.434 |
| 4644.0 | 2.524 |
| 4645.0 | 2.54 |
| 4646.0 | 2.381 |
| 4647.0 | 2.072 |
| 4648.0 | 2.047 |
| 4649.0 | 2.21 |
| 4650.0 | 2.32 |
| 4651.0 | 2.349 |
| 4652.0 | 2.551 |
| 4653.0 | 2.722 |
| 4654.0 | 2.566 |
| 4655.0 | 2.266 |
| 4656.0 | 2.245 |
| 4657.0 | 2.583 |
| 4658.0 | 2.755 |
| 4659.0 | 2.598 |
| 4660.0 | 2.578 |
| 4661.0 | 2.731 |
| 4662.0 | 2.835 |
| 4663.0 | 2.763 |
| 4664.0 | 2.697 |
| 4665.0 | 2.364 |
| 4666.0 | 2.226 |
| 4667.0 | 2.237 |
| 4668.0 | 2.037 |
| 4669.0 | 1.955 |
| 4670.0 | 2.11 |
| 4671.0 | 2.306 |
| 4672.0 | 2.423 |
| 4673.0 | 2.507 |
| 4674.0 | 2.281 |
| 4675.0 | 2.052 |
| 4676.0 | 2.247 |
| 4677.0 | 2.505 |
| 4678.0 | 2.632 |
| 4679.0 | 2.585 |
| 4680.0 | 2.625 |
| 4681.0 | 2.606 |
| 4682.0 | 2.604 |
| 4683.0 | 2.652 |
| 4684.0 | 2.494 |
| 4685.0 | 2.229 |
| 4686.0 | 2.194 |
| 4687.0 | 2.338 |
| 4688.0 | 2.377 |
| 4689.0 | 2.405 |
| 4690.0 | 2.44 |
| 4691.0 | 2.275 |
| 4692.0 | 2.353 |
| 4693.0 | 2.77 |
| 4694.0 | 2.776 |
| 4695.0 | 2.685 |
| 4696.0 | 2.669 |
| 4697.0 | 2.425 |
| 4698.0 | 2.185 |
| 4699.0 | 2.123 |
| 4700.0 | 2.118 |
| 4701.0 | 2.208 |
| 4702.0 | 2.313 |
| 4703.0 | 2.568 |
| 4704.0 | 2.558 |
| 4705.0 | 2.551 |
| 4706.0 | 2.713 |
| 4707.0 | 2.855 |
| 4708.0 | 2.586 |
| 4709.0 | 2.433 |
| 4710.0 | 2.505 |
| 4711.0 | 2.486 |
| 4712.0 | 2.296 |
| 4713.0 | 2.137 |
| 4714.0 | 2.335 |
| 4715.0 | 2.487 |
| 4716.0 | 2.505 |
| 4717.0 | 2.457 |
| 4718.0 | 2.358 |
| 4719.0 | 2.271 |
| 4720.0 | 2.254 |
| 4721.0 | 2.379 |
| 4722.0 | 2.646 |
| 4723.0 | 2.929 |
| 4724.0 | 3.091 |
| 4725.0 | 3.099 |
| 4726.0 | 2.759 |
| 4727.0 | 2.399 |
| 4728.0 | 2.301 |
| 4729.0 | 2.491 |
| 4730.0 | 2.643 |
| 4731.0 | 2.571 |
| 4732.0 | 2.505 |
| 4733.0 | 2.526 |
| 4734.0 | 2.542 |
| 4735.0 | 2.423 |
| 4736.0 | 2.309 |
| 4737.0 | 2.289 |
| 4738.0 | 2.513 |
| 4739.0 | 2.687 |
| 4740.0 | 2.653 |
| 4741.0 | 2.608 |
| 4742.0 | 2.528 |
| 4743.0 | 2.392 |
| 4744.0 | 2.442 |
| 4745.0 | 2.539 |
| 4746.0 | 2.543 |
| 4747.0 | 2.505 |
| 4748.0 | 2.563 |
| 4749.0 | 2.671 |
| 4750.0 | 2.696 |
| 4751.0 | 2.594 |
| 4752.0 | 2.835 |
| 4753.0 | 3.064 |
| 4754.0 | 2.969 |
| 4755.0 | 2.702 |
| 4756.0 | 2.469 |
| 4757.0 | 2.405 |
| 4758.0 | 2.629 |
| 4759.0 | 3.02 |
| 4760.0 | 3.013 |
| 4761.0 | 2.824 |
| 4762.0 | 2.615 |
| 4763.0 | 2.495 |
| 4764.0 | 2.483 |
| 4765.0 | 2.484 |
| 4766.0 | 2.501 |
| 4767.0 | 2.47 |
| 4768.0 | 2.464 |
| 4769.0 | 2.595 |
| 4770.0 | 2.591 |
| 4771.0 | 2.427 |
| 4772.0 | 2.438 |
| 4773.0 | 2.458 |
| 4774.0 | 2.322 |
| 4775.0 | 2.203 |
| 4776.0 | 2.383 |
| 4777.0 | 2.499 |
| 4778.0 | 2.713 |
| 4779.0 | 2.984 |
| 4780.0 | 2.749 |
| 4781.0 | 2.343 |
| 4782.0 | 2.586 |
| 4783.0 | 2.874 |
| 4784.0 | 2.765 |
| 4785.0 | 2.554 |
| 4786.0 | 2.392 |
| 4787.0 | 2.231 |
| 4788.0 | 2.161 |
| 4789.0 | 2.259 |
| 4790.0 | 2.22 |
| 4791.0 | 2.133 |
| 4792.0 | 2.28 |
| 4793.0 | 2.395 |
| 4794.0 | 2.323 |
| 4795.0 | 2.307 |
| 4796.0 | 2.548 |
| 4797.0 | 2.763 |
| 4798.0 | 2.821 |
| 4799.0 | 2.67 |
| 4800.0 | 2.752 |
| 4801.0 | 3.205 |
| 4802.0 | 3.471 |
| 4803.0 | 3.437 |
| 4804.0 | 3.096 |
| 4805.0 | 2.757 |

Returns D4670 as 5.4 AA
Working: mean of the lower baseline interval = 2.63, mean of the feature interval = 2.44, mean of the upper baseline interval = 2.56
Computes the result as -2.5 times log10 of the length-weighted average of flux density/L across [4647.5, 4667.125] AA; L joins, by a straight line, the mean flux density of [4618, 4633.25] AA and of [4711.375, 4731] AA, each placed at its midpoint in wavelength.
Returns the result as 0.05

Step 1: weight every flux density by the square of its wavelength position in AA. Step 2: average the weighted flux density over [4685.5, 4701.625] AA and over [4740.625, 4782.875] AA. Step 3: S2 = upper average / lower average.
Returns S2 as 1.1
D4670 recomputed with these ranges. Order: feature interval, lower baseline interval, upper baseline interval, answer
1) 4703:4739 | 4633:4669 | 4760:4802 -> -0.6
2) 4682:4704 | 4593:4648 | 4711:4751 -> 0.9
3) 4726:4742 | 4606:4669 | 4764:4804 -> 0.3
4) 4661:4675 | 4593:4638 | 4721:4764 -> 1.2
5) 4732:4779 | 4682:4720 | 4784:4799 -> -3.0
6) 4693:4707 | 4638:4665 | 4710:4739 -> 0.1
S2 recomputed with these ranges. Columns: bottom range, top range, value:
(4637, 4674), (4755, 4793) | 1.10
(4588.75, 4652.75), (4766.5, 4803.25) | 1.10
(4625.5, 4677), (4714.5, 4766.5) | 1.11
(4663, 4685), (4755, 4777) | 1.10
